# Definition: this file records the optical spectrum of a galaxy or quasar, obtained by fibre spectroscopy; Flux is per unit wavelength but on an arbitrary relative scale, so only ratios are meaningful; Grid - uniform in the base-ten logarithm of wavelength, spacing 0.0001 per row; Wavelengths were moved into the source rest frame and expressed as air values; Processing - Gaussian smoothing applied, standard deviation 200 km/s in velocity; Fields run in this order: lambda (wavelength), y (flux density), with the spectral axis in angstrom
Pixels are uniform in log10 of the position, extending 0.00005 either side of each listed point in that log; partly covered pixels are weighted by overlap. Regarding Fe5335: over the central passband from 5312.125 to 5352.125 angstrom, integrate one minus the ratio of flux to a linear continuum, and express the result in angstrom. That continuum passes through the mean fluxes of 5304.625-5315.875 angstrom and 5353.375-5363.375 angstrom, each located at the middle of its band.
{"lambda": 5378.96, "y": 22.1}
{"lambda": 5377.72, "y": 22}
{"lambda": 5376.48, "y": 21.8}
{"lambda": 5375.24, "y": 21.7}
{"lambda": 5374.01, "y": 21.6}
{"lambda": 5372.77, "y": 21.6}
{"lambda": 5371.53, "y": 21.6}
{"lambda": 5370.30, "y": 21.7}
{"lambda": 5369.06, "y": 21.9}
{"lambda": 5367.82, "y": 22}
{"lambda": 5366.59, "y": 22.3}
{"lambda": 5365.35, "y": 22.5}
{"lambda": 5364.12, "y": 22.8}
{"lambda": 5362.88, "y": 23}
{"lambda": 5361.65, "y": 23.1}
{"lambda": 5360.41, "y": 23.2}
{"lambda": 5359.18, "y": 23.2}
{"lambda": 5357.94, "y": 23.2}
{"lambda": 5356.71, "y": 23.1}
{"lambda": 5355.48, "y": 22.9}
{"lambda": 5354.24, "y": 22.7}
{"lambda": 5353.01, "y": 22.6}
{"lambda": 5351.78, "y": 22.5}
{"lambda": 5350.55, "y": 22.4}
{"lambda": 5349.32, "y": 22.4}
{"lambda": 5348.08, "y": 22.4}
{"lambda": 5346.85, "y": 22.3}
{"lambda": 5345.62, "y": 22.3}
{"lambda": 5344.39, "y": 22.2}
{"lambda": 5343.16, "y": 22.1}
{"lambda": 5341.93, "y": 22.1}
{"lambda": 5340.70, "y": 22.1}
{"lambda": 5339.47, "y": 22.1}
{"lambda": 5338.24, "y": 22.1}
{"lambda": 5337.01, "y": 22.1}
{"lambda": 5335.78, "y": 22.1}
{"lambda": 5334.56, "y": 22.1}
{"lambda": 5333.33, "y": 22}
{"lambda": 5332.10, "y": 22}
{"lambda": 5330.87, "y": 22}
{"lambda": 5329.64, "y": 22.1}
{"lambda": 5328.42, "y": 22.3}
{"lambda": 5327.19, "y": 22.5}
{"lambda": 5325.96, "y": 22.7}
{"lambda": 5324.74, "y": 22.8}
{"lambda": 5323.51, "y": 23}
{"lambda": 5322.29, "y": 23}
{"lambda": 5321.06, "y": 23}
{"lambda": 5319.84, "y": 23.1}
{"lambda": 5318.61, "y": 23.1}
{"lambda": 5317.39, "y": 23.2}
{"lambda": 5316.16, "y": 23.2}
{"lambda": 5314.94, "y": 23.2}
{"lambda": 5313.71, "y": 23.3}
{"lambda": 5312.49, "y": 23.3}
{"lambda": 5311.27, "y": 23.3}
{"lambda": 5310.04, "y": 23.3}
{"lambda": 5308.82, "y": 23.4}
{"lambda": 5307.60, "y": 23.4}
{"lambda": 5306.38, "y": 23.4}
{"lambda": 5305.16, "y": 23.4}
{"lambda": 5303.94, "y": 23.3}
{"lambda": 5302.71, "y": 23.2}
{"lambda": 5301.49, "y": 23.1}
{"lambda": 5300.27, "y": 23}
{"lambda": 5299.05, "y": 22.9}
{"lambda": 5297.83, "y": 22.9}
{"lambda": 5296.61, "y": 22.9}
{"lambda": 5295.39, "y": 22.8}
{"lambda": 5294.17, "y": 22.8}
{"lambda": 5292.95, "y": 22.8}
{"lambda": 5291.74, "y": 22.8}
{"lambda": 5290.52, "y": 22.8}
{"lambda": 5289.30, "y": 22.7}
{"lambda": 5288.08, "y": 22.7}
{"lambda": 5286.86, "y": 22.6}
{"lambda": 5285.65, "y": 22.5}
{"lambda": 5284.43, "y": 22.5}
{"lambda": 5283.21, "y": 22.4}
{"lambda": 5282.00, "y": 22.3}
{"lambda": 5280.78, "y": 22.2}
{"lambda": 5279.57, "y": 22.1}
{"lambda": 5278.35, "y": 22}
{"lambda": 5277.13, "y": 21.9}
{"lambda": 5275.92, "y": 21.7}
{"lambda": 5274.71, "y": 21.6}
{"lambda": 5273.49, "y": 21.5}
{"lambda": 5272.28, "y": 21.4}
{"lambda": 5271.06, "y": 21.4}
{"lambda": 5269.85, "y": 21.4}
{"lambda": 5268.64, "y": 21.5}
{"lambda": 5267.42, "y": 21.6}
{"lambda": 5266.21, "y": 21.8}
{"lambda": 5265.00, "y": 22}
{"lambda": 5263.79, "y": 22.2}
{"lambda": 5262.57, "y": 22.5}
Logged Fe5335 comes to 1.2 angstrom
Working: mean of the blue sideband 23.3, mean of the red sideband 23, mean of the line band 22.5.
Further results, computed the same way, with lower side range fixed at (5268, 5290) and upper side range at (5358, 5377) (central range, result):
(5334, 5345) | 0.0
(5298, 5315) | -0.9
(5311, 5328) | -0.7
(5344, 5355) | -0.1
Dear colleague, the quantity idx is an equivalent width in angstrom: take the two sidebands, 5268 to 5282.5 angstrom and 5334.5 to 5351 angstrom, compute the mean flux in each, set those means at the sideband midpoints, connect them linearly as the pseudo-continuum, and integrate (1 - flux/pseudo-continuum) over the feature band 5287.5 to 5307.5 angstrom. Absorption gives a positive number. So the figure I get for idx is -0.99 angstrom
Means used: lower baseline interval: 21.7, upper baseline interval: 22.2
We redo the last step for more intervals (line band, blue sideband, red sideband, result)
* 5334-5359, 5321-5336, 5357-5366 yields 0.4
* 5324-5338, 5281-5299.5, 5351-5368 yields 0.3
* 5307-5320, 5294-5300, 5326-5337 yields -0.4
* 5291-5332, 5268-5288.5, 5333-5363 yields -1.4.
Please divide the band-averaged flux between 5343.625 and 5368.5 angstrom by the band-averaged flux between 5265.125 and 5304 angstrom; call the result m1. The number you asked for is 1.0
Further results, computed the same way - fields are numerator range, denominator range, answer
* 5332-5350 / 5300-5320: 0.95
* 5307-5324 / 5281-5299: 1.02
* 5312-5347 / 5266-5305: 1.01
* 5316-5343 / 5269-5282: 1.03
